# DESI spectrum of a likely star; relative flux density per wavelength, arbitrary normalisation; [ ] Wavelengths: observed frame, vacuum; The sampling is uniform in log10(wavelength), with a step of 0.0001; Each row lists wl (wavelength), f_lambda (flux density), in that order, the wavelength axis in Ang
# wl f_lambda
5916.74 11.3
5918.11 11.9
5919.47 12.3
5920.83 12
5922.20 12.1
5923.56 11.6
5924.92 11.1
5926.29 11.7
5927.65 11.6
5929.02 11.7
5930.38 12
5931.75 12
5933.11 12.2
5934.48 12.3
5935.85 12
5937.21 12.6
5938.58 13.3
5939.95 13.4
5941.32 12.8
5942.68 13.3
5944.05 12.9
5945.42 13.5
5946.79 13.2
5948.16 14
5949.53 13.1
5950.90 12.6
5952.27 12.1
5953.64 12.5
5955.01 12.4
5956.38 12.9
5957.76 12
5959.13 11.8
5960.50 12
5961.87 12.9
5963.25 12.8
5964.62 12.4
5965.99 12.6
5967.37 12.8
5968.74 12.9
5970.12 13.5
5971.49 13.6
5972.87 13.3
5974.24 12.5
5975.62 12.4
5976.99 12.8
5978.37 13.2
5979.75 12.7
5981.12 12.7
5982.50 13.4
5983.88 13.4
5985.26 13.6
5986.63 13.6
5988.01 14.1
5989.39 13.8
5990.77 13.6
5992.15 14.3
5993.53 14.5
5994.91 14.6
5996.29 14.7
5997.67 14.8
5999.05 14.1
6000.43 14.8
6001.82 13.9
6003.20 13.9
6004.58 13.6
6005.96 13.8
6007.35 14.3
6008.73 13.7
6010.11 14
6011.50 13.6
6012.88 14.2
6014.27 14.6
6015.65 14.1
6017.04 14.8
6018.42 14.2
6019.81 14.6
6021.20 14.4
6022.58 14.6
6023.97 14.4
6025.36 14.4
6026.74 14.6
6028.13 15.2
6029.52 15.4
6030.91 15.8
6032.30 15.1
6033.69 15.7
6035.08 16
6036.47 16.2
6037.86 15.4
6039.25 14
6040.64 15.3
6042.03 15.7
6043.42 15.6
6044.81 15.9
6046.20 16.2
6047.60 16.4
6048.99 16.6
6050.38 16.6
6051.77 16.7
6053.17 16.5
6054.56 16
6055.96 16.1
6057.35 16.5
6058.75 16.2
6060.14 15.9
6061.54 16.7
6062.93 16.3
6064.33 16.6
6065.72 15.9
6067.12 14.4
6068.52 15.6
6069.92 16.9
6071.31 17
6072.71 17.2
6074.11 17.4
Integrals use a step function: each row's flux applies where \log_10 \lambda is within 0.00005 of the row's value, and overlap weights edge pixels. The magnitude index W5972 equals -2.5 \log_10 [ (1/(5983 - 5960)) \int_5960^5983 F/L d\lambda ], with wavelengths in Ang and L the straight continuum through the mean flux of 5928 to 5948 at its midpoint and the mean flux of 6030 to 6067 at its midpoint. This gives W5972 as 0.067 mag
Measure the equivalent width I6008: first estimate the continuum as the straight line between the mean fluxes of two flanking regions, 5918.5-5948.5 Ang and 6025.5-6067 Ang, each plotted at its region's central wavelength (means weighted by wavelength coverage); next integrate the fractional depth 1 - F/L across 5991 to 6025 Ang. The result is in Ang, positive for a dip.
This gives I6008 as 0.98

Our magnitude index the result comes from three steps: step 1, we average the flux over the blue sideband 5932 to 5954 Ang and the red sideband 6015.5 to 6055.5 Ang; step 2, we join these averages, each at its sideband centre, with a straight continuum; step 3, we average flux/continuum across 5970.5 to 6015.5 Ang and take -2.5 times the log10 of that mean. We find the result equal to 0.037 mag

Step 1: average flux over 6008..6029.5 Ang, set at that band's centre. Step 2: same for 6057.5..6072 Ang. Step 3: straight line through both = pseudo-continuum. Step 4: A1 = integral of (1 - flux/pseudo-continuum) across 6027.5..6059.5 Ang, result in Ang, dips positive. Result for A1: -1.1 Ang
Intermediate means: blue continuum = 14.4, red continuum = 16.2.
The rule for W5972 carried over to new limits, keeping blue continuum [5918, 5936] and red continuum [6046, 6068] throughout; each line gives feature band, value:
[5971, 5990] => 0.04 mag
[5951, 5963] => 0.05 mag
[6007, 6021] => 0.04 mag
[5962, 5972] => 0.02 mag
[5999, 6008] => 0.03 mag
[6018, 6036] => 0.02 mag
